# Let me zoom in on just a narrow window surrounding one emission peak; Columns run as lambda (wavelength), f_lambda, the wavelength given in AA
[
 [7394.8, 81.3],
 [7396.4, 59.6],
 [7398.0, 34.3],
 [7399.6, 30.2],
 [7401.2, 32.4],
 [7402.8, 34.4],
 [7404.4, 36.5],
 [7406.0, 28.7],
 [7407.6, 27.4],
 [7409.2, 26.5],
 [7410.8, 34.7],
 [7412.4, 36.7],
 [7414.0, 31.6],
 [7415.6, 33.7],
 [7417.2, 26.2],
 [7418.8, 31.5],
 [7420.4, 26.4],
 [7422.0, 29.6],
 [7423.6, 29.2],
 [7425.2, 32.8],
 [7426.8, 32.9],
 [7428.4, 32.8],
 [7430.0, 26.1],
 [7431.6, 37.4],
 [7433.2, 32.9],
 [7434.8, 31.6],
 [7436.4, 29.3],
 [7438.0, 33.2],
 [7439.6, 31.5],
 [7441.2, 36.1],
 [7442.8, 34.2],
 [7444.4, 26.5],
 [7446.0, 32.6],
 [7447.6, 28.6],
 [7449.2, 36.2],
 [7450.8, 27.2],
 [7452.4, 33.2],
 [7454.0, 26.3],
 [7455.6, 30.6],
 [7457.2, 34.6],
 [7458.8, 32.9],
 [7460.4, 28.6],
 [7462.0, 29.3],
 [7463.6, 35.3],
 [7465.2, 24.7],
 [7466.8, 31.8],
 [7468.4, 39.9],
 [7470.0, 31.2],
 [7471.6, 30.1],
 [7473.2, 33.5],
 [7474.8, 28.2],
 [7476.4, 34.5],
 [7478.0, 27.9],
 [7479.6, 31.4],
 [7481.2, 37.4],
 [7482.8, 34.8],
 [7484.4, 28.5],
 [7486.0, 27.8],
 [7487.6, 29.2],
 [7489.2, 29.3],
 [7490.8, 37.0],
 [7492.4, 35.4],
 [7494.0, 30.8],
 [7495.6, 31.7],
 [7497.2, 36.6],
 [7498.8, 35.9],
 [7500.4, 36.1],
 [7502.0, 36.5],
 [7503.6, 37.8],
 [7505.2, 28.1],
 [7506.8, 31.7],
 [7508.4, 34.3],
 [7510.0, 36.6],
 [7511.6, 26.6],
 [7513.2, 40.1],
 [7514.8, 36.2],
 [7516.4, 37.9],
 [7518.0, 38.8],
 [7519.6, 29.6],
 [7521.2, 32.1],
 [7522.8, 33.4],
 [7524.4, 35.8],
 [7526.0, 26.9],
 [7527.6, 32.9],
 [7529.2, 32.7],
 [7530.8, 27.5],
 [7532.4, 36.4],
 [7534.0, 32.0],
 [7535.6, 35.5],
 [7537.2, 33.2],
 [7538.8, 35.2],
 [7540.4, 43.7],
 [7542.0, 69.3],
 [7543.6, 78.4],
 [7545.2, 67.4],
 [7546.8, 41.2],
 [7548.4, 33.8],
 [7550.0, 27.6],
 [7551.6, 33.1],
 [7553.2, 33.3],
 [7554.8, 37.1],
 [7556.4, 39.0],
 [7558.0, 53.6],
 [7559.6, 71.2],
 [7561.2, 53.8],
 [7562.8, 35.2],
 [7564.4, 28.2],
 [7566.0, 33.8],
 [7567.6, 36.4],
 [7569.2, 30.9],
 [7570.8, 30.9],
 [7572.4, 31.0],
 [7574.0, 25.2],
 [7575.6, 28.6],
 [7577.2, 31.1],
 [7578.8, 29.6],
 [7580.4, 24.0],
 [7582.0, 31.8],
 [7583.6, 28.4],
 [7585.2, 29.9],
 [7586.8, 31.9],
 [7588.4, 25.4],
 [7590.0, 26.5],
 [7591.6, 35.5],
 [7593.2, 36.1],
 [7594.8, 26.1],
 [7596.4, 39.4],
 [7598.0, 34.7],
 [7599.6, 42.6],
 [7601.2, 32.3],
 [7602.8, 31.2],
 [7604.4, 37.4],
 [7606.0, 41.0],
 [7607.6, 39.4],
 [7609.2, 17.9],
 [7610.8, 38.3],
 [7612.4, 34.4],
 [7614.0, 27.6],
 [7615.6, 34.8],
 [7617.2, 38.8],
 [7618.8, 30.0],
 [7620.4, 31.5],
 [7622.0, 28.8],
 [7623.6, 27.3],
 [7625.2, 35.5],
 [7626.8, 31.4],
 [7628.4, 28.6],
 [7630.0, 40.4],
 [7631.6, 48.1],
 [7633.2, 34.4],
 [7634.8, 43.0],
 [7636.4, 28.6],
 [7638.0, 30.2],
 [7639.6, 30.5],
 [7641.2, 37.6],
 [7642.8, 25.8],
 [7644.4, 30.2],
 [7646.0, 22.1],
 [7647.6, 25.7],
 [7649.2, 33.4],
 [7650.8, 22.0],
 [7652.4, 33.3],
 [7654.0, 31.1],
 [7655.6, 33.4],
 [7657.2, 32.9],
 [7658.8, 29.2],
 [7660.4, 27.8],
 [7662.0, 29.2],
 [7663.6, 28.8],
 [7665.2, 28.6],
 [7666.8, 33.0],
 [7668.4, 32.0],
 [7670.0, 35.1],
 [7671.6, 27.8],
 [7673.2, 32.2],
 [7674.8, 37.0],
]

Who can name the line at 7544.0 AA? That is [S II] 6716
